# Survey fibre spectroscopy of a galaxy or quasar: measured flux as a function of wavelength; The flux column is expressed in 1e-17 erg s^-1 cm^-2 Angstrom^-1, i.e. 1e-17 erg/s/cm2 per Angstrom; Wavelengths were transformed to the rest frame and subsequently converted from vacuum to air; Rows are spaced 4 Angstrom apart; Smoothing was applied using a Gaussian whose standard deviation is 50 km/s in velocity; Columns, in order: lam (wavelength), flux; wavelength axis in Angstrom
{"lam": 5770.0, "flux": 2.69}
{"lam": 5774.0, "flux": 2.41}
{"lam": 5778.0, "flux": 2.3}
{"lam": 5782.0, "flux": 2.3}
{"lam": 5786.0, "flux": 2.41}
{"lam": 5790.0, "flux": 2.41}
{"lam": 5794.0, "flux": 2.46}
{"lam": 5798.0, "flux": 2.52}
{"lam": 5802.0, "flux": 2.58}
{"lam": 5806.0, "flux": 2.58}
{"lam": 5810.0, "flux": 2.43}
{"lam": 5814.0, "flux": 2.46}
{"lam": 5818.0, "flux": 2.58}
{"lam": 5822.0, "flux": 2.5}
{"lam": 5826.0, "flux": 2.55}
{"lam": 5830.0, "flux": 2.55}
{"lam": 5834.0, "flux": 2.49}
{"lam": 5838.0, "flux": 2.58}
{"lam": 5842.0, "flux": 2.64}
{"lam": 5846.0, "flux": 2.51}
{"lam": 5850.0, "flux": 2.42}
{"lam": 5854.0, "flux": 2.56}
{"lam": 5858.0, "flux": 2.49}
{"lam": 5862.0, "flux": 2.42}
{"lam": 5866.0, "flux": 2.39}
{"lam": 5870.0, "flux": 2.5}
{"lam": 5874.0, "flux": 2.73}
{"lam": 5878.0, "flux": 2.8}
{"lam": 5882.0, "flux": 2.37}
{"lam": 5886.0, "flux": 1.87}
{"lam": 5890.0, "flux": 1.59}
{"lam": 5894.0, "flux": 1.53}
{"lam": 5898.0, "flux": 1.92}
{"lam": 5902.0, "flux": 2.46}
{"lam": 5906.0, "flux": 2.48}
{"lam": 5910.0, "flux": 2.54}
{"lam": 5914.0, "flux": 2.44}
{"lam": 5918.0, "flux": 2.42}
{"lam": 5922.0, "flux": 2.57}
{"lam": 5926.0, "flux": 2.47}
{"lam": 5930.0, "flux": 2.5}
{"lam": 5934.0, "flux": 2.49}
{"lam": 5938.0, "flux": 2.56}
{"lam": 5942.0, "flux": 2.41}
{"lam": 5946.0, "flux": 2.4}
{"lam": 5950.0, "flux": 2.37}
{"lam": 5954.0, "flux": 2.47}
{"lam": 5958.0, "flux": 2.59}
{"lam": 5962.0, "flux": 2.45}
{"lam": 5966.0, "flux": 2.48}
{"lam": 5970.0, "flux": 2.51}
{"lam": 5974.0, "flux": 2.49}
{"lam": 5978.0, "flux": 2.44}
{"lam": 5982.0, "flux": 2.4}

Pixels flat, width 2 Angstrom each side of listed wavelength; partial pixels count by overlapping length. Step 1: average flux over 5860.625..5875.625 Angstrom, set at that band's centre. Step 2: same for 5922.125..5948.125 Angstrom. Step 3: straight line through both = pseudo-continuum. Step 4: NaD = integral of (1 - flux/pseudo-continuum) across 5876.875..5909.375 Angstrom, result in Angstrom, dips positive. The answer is 4.8 Angstrom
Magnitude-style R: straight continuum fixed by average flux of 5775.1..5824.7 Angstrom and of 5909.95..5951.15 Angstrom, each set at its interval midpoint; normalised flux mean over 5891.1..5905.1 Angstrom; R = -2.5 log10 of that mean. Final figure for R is 0.24 mag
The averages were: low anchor 2.46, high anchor 2.47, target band 1.99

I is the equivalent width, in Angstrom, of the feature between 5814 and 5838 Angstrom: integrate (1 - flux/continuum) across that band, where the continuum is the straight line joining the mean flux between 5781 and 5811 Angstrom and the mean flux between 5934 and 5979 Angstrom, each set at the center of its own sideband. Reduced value -0.6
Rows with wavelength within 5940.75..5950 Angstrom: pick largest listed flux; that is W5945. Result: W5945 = 2.41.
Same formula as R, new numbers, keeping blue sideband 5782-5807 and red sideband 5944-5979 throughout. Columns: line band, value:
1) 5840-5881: -0.030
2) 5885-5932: 0.106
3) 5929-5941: -0.018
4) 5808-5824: -0.008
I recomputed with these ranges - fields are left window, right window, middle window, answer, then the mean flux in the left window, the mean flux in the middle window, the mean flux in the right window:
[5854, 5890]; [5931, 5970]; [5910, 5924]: -0.24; 2.41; 2.49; 2.47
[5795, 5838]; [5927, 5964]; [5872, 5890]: 1.09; 2.53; 2.35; 2.47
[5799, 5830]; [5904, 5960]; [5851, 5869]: 0.32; 2.53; 2.46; 2.48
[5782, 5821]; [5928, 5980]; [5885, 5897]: 3.92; 2.48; 1.67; 2.47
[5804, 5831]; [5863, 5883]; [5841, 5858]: 0.15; 2.52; 2.52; 2.56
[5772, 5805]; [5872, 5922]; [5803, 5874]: -4.78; 2.43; 2.52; 2.27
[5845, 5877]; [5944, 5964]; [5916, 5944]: -0.21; 2.51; 2.49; 2.46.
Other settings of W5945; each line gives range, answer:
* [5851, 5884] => 2.8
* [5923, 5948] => 2.56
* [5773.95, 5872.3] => 2.64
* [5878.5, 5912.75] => 2.54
